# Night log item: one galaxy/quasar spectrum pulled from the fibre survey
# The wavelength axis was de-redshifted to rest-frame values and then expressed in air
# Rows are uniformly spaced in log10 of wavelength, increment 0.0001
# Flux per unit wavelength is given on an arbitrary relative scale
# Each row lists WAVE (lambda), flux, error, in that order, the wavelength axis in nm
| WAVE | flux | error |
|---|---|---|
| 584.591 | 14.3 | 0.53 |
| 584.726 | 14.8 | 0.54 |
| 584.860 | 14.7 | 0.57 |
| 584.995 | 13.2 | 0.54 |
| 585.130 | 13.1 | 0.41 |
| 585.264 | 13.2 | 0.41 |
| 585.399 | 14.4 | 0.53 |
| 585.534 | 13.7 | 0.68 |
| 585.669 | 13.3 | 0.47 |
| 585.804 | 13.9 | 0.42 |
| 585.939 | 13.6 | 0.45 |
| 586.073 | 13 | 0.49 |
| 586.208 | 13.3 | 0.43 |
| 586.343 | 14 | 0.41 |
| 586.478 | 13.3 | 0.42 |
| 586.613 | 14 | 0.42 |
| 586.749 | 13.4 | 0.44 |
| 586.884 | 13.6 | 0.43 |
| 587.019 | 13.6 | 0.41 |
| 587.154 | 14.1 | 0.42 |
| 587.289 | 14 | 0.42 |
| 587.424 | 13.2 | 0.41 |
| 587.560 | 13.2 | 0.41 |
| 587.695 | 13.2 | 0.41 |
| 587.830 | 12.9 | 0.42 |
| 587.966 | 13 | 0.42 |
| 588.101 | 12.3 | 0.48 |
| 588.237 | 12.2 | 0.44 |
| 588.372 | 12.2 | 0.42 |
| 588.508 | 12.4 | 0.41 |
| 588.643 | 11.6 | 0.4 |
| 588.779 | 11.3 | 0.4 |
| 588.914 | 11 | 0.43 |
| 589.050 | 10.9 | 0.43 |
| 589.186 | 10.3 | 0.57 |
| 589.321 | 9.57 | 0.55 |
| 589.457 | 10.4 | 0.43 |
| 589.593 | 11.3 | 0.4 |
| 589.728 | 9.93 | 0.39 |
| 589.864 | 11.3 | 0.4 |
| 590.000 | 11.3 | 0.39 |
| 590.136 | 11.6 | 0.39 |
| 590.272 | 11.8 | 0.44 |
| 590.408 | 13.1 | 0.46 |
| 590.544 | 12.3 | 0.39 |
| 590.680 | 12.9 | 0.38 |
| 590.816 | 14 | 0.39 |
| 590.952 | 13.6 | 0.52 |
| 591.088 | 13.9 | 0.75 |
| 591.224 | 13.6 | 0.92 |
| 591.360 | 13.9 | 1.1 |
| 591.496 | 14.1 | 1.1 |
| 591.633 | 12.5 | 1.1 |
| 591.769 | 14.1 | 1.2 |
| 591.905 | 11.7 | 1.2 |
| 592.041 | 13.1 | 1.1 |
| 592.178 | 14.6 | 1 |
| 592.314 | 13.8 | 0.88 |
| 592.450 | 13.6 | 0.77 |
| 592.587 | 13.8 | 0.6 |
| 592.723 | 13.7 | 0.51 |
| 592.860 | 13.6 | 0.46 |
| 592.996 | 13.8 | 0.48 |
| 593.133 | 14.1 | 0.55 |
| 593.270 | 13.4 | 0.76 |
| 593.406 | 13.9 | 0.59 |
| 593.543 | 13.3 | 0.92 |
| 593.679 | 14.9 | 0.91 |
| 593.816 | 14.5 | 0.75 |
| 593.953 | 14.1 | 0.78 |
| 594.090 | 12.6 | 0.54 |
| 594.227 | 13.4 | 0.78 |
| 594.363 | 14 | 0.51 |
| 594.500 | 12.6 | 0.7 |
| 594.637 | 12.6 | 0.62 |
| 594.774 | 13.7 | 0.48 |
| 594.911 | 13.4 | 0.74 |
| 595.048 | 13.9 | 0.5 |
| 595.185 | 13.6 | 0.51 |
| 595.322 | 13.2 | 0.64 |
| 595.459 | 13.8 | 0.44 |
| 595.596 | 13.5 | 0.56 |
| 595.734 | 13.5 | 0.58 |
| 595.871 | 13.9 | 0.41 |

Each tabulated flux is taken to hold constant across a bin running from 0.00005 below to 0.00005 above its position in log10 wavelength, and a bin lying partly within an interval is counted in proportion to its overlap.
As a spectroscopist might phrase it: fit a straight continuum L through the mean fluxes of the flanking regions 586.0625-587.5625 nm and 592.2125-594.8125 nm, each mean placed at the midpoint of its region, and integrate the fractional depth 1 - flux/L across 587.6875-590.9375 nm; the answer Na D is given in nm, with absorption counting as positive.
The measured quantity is 0.437 nm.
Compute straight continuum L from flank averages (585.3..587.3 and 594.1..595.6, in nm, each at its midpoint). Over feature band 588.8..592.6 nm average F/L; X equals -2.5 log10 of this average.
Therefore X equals 0.09 mag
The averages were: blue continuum 13.7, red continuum 13.4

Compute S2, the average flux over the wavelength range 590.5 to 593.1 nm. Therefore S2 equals 13.5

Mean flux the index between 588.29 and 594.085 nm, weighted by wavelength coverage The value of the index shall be 12.7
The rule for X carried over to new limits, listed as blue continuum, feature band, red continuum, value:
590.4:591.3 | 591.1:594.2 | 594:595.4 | -0.026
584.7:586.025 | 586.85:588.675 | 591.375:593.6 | 0.058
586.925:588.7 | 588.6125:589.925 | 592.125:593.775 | 0.225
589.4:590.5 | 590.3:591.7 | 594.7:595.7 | -0.132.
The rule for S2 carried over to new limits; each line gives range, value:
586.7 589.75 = 12.2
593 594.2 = 13.8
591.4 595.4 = 13.6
